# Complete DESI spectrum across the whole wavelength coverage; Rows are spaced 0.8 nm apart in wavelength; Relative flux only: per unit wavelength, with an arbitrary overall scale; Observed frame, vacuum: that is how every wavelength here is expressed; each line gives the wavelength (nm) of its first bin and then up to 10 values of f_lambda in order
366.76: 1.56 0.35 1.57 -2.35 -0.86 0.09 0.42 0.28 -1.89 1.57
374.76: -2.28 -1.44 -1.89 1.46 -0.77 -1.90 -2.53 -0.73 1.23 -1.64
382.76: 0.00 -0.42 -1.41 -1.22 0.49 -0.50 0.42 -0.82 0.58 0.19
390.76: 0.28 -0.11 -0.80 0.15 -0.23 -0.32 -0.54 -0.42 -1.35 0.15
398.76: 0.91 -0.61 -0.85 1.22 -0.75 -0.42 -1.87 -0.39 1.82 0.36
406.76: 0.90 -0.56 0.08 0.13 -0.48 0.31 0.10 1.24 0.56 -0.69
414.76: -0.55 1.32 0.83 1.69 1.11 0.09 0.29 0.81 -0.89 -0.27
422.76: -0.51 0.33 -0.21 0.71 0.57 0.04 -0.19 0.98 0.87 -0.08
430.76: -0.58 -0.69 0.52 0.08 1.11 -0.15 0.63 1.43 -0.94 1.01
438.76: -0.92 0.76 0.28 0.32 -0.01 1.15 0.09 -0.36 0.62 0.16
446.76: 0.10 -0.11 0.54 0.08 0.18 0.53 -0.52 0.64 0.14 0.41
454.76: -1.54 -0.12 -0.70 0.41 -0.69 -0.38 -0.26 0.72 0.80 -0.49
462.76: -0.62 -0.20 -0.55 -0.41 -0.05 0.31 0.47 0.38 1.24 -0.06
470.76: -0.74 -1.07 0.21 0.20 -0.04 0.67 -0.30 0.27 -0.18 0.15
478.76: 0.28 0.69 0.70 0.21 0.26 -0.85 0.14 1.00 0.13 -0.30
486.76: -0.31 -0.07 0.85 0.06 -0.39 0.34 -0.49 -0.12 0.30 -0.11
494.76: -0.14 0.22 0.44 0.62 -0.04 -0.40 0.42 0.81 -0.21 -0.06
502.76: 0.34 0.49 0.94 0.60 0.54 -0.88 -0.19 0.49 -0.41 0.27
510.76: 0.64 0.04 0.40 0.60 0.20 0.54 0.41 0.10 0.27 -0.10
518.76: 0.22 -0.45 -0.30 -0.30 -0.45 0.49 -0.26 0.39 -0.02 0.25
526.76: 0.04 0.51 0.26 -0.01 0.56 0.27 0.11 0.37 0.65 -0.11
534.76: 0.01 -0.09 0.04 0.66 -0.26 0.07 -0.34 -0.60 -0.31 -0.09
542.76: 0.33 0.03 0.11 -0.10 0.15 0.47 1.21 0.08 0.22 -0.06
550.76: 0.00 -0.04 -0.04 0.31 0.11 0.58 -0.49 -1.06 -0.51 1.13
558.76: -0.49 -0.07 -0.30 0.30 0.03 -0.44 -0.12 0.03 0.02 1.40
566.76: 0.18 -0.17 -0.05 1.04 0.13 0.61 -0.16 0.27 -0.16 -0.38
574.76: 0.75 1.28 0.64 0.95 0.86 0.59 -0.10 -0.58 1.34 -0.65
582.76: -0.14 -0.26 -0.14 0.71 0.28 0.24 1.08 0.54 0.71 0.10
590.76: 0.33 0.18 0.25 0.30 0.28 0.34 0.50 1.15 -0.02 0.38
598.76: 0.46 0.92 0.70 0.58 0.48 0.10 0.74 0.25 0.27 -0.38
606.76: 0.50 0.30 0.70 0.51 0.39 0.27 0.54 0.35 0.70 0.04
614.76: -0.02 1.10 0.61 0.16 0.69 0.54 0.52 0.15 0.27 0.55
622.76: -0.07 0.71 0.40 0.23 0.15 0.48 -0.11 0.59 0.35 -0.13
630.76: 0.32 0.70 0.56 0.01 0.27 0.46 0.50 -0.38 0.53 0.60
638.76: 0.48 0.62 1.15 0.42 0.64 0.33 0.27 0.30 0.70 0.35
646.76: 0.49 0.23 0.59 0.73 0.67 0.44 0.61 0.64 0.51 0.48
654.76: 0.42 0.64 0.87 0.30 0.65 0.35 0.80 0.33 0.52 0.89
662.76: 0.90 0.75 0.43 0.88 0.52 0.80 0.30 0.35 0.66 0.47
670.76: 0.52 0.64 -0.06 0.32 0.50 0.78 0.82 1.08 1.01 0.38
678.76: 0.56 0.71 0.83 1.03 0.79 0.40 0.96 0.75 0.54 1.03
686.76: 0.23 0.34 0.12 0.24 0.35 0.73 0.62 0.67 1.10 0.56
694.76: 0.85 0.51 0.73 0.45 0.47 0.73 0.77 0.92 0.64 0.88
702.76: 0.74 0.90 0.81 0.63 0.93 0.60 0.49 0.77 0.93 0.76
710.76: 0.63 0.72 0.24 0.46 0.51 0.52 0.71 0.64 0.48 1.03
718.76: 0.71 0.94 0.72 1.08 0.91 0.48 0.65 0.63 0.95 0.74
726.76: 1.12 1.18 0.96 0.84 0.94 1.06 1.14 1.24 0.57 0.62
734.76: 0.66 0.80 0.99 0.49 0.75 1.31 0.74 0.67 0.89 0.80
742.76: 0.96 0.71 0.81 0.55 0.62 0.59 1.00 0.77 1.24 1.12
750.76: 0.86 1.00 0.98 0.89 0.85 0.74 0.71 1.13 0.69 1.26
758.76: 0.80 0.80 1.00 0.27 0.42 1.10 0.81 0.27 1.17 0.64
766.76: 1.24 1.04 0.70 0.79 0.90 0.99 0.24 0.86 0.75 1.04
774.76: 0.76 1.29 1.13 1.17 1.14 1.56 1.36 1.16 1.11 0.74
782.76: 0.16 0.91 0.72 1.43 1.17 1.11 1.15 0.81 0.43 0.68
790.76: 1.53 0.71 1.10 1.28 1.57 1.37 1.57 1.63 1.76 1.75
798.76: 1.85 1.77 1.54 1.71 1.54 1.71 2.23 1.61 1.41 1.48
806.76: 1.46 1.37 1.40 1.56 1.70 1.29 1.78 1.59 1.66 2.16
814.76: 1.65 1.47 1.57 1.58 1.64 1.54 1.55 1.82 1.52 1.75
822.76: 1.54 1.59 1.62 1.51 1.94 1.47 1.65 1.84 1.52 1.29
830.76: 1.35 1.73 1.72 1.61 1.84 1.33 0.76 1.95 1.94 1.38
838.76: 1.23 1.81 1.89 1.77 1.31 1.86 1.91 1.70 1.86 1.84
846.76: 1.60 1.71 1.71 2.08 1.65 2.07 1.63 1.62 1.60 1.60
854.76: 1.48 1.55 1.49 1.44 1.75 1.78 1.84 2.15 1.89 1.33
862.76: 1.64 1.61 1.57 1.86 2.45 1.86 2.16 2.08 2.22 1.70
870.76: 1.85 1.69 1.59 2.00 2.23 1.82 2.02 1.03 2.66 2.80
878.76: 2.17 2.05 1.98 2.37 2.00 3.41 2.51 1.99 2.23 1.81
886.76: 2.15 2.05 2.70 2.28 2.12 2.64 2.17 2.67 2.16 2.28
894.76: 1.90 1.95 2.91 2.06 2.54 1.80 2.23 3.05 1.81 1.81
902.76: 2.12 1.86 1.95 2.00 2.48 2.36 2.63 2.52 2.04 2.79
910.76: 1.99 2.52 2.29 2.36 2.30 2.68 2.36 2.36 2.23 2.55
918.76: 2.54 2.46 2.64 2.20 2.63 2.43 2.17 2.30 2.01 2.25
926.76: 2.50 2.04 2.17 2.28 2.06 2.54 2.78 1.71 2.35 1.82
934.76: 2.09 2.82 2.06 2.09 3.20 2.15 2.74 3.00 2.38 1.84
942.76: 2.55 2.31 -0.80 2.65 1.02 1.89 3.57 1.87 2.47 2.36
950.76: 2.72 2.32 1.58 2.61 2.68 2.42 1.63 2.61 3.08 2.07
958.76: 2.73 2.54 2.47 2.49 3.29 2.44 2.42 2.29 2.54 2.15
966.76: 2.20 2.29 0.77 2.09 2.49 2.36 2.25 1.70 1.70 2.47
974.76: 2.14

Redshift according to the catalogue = 0.99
